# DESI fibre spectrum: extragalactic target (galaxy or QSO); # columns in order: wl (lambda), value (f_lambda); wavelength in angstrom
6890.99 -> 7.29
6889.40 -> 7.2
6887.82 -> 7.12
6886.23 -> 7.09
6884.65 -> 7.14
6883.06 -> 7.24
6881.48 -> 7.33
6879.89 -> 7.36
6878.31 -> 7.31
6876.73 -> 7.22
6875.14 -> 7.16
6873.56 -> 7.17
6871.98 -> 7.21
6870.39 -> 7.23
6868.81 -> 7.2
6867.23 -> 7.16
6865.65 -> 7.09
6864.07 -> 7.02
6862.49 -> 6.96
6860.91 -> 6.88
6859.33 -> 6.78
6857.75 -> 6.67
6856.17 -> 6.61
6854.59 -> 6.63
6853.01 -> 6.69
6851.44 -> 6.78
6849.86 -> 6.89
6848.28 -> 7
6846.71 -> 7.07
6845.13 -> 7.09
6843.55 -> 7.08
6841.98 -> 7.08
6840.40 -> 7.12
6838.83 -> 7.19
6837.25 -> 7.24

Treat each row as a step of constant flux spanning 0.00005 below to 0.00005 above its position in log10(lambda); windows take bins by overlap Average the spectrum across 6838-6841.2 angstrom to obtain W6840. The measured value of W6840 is 7.14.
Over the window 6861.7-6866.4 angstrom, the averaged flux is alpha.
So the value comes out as 7.02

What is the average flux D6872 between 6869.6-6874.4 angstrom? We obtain 7.2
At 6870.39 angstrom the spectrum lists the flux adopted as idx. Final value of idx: 7.23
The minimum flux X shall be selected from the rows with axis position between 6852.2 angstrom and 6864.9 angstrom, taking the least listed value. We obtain 6.61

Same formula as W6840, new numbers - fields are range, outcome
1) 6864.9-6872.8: 7.18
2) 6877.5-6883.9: 7.31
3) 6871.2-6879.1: 7.22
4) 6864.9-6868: 7.13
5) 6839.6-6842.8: 7.11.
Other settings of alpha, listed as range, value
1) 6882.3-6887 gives 7.16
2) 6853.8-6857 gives 6.61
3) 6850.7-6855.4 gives 6.71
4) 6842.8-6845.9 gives 7.08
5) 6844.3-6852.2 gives 6.96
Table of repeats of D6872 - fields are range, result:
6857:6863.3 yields 6.82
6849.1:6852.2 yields 6.83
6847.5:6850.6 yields 6.94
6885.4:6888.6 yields 7.11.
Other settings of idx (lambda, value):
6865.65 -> 7.09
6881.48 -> 7.33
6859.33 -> 6.78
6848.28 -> 7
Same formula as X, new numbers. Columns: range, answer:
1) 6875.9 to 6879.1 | 7.22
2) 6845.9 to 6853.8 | 6.69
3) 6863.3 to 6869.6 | 7.02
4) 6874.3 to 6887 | 7.09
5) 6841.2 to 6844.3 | 7.08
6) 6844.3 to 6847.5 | 7.07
